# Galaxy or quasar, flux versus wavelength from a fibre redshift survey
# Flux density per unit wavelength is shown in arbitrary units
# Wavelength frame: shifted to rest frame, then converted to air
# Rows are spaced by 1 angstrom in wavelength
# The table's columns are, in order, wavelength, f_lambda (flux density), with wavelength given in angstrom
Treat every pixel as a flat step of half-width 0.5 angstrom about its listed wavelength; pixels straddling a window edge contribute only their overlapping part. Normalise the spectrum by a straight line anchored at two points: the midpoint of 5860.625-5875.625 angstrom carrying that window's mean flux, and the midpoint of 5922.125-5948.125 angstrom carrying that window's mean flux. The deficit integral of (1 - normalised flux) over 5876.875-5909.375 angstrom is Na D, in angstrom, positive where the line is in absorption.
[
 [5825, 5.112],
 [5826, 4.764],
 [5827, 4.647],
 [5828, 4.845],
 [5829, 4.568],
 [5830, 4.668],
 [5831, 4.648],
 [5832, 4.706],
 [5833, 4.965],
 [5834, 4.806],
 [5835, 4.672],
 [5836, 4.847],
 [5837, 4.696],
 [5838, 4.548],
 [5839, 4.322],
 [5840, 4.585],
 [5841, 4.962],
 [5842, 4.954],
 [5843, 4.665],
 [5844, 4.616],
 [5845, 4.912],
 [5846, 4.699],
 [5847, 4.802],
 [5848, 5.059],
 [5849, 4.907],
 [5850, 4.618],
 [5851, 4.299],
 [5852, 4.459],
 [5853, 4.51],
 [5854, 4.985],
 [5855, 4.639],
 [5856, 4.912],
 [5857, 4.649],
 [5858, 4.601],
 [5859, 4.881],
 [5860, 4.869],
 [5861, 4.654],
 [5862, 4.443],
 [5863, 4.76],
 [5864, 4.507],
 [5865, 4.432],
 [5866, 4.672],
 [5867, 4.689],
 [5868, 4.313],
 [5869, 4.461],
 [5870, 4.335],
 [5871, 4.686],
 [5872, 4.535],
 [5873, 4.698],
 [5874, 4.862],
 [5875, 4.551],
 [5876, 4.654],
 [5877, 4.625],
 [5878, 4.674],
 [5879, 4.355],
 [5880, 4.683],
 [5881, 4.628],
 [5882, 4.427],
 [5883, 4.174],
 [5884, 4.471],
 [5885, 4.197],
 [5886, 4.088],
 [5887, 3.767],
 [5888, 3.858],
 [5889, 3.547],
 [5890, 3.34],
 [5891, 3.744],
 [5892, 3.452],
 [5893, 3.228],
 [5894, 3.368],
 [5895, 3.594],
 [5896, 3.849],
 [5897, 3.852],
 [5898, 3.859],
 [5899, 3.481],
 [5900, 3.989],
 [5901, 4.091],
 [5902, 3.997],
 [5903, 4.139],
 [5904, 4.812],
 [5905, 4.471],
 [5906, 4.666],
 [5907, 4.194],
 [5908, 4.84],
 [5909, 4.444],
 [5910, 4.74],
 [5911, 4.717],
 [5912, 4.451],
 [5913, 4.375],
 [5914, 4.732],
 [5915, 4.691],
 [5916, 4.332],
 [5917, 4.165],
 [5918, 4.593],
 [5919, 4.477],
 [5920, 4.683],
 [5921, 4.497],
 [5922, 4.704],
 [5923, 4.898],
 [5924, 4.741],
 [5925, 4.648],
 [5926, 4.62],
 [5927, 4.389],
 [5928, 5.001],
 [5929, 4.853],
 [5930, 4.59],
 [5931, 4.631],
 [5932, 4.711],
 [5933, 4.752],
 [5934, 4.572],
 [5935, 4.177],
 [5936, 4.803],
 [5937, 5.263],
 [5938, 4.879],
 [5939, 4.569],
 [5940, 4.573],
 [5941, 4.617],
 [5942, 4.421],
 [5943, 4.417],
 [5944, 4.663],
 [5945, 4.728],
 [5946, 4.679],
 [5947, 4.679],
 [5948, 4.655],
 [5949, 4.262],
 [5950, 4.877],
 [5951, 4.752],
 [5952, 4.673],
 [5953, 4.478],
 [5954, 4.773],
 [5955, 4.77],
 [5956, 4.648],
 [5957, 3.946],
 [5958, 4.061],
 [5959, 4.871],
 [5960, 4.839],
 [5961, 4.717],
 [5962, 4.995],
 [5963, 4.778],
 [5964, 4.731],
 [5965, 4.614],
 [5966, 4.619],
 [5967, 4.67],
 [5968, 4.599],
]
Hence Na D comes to 3.7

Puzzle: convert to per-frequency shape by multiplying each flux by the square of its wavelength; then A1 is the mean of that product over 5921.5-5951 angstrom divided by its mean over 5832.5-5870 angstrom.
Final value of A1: 1.03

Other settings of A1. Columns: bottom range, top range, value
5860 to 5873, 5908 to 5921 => 1.01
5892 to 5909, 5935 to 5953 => 1.17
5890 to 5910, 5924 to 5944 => 1.18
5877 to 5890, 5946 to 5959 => 1.11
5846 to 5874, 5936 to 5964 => 1.03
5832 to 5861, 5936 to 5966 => 1.02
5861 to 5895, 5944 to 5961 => 1.11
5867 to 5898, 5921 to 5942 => 1.14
